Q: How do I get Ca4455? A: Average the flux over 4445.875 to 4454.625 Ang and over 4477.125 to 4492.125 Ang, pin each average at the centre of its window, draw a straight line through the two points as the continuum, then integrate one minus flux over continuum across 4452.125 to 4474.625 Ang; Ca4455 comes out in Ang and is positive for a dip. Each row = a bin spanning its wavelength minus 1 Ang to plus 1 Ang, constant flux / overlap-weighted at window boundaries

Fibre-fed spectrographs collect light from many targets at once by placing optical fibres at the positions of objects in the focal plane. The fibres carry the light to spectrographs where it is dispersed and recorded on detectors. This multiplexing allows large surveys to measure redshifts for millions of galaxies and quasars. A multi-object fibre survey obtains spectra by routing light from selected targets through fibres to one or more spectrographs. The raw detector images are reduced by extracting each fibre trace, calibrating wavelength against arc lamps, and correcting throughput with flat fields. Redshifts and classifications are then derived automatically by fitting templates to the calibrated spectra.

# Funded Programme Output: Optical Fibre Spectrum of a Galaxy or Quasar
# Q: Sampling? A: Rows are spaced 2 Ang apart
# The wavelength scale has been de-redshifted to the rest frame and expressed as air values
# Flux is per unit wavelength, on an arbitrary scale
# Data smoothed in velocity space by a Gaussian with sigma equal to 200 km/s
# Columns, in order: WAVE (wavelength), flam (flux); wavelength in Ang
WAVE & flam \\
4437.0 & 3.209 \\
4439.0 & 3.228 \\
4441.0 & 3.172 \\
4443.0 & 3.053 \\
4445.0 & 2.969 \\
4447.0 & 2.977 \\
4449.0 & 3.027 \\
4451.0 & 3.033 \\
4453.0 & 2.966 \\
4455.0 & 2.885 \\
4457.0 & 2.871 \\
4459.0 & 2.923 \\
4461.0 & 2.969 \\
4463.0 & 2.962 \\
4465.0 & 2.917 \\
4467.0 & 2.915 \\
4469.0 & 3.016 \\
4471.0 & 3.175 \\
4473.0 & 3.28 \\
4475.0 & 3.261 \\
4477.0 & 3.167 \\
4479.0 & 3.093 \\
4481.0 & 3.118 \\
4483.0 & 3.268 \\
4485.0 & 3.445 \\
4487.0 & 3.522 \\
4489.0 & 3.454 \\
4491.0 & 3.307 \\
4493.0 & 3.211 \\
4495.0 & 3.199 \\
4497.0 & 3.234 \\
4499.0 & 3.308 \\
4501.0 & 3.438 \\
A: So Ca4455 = 0.8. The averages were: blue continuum 2.99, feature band 3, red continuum 3.31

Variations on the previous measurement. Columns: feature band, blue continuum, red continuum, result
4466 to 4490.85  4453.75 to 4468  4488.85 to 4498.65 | -1.0 Ang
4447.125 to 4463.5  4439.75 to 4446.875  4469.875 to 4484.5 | 0.8 Ang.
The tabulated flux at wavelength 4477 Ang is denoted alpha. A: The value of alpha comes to 3.167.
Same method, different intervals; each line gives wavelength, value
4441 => 3.172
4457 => 2.871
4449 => 3.027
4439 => 3.228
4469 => 3.016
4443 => 3.053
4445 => 2.969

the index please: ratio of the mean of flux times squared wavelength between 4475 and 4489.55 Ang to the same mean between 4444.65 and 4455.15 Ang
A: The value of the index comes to 1.1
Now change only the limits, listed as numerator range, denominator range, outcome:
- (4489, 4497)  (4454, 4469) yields 1.13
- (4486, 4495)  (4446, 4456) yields 1.15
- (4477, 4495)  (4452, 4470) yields 1.13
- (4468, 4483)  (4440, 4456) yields 1.06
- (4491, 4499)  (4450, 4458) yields 1.12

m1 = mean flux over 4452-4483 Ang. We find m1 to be 3.04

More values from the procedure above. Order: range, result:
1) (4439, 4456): 3.02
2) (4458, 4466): 2.94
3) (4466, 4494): 3.23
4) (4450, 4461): 2.94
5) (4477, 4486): 3.22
